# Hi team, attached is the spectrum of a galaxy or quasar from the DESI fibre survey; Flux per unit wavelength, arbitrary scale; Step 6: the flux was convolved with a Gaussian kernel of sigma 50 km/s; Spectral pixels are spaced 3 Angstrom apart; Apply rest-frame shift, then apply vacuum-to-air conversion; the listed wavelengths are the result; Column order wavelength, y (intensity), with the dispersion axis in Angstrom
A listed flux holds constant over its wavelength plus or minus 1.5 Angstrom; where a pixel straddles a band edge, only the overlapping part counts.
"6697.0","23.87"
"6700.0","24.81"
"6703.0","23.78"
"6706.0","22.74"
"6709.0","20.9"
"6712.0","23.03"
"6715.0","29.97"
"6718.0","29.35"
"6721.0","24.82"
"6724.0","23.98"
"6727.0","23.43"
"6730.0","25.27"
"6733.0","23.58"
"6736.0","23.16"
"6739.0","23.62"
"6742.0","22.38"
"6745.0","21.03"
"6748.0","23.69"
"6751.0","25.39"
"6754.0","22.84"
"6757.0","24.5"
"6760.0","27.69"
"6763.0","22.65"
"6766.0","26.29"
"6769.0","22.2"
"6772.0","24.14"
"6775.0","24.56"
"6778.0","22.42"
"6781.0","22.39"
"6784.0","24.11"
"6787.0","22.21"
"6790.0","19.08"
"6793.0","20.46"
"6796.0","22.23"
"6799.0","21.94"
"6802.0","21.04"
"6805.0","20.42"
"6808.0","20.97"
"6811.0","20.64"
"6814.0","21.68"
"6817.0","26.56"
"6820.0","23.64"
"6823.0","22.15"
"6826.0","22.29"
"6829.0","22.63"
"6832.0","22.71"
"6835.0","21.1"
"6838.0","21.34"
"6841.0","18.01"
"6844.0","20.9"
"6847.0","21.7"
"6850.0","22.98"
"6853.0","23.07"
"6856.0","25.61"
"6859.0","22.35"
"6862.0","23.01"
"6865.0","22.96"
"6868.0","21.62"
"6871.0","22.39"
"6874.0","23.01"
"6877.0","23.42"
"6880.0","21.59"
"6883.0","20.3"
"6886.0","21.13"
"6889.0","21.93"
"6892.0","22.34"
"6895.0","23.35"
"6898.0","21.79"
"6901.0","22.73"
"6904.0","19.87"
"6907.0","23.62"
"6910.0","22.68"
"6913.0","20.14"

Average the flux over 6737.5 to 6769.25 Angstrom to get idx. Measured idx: 23.9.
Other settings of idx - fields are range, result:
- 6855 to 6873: 22.9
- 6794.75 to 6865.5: 22.2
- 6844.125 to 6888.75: 22.4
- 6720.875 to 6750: 23.5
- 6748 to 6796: 23.4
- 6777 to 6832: 22.1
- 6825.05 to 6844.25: 21.3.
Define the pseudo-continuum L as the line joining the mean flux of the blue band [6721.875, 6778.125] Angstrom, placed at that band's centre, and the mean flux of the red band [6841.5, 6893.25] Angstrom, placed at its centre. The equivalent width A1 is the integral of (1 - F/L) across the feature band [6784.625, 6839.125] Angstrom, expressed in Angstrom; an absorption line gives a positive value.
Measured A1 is 2.7 Angstrom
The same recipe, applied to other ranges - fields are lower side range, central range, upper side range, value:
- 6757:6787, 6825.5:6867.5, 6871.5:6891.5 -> 0.77 Angstrom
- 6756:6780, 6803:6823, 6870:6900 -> 0.99 Angstrom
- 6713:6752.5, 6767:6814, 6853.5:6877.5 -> 3.83 Angstrom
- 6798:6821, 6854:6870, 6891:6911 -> -0.62 Angstrom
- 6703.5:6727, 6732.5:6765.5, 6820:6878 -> 0.56 Angstrom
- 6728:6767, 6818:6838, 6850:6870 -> 0.76 Angstrom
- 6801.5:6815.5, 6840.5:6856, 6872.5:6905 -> -0.36 Angstrom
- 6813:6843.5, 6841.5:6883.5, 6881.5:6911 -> -0.71 Angstrom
